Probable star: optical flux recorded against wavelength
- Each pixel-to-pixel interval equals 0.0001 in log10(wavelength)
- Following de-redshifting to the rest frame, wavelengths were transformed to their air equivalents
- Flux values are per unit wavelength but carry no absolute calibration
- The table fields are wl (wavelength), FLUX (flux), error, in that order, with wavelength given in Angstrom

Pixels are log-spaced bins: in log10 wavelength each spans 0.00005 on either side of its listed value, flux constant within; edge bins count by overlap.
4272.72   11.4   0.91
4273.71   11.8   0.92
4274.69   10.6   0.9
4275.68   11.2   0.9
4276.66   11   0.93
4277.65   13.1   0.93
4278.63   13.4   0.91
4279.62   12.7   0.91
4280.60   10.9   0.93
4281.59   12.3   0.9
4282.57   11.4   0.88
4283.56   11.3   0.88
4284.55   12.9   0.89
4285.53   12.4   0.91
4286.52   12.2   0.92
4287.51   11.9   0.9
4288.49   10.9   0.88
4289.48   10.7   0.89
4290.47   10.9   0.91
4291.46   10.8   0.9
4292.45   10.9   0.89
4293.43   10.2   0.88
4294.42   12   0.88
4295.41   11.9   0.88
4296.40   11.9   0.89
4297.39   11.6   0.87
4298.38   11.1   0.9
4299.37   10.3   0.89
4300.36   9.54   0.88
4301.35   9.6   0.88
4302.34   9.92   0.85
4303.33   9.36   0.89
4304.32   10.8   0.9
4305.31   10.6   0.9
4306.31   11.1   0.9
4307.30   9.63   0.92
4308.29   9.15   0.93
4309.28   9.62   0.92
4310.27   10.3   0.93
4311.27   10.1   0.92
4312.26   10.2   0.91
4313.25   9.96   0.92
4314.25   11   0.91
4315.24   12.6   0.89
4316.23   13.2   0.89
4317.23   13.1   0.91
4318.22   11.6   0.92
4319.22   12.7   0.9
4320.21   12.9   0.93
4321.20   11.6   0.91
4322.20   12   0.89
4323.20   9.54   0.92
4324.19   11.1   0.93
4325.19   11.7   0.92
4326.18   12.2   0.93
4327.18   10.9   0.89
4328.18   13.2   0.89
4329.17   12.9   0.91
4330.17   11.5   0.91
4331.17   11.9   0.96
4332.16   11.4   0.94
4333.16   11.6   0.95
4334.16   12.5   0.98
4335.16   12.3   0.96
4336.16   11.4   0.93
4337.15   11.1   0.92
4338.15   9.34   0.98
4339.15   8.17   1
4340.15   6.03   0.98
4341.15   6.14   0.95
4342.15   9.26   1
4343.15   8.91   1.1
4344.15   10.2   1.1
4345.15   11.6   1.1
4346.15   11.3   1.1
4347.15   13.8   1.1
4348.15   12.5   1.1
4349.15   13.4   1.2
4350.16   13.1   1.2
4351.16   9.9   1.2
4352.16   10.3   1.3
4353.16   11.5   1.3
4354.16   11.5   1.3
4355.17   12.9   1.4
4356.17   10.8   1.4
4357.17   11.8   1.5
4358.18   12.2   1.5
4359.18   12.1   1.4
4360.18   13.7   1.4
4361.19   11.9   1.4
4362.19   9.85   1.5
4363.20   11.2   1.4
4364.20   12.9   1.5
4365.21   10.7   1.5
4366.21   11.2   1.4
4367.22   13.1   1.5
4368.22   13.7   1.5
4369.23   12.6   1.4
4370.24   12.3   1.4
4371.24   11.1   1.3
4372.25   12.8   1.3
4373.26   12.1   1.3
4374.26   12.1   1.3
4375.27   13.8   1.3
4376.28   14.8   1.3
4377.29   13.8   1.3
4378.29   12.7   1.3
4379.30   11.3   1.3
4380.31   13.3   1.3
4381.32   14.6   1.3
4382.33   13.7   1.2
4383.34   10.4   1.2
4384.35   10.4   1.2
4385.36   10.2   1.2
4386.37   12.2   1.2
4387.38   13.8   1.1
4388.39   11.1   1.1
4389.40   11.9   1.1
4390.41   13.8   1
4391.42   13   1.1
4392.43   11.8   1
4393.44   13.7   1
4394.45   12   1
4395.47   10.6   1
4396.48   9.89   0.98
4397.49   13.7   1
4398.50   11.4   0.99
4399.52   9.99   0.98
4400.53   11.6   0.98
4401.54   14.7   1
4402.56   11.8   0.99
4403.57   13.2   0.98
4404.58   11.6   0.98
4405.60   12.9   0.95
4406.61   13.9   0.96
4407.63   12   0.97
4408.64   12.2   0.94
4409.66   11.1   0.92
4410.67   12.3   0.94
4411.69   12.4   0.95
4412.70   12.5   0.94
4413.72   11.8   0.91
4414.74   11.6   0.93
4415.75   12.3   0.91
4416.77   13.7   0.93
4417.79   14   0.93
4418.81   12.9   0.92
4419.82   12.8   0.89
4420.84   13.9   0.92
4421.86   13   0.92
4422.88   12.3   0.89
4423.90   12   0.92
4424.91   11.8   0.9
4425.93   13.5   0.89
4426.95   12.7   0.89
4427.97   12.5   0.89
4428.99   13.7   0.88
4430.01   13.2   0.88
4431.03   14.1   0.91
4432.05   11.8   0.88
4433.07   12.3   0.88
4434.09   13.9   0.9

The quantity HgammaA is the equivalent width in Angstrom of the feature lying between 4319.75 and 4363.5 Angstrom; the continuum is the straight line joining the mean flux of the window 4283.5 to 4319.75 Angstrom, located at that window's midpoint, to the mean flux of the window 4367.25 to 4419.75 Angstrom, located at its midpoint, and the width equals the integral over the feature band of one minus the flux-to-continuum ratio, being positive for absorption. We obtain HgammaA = 1.43 Angstrom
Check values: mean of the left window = 11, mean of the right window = 12.4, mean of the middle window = 11.3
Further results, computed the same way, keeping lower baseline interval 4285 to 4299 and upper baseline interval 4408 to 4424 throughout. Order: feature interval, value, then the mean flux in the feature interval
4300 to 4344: 3.4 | 10.8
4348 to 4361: 0.0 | 12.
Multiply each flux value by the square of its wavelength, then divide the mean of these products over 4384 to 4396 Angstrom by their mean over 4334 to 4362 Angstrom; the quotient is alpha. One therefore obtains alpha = 1.1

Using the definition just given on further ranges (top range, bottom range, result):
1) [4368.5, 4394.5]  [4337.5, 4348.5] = 1.31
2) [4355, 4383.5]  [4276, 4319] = 1.15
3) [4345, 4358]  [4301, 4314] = 1.21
